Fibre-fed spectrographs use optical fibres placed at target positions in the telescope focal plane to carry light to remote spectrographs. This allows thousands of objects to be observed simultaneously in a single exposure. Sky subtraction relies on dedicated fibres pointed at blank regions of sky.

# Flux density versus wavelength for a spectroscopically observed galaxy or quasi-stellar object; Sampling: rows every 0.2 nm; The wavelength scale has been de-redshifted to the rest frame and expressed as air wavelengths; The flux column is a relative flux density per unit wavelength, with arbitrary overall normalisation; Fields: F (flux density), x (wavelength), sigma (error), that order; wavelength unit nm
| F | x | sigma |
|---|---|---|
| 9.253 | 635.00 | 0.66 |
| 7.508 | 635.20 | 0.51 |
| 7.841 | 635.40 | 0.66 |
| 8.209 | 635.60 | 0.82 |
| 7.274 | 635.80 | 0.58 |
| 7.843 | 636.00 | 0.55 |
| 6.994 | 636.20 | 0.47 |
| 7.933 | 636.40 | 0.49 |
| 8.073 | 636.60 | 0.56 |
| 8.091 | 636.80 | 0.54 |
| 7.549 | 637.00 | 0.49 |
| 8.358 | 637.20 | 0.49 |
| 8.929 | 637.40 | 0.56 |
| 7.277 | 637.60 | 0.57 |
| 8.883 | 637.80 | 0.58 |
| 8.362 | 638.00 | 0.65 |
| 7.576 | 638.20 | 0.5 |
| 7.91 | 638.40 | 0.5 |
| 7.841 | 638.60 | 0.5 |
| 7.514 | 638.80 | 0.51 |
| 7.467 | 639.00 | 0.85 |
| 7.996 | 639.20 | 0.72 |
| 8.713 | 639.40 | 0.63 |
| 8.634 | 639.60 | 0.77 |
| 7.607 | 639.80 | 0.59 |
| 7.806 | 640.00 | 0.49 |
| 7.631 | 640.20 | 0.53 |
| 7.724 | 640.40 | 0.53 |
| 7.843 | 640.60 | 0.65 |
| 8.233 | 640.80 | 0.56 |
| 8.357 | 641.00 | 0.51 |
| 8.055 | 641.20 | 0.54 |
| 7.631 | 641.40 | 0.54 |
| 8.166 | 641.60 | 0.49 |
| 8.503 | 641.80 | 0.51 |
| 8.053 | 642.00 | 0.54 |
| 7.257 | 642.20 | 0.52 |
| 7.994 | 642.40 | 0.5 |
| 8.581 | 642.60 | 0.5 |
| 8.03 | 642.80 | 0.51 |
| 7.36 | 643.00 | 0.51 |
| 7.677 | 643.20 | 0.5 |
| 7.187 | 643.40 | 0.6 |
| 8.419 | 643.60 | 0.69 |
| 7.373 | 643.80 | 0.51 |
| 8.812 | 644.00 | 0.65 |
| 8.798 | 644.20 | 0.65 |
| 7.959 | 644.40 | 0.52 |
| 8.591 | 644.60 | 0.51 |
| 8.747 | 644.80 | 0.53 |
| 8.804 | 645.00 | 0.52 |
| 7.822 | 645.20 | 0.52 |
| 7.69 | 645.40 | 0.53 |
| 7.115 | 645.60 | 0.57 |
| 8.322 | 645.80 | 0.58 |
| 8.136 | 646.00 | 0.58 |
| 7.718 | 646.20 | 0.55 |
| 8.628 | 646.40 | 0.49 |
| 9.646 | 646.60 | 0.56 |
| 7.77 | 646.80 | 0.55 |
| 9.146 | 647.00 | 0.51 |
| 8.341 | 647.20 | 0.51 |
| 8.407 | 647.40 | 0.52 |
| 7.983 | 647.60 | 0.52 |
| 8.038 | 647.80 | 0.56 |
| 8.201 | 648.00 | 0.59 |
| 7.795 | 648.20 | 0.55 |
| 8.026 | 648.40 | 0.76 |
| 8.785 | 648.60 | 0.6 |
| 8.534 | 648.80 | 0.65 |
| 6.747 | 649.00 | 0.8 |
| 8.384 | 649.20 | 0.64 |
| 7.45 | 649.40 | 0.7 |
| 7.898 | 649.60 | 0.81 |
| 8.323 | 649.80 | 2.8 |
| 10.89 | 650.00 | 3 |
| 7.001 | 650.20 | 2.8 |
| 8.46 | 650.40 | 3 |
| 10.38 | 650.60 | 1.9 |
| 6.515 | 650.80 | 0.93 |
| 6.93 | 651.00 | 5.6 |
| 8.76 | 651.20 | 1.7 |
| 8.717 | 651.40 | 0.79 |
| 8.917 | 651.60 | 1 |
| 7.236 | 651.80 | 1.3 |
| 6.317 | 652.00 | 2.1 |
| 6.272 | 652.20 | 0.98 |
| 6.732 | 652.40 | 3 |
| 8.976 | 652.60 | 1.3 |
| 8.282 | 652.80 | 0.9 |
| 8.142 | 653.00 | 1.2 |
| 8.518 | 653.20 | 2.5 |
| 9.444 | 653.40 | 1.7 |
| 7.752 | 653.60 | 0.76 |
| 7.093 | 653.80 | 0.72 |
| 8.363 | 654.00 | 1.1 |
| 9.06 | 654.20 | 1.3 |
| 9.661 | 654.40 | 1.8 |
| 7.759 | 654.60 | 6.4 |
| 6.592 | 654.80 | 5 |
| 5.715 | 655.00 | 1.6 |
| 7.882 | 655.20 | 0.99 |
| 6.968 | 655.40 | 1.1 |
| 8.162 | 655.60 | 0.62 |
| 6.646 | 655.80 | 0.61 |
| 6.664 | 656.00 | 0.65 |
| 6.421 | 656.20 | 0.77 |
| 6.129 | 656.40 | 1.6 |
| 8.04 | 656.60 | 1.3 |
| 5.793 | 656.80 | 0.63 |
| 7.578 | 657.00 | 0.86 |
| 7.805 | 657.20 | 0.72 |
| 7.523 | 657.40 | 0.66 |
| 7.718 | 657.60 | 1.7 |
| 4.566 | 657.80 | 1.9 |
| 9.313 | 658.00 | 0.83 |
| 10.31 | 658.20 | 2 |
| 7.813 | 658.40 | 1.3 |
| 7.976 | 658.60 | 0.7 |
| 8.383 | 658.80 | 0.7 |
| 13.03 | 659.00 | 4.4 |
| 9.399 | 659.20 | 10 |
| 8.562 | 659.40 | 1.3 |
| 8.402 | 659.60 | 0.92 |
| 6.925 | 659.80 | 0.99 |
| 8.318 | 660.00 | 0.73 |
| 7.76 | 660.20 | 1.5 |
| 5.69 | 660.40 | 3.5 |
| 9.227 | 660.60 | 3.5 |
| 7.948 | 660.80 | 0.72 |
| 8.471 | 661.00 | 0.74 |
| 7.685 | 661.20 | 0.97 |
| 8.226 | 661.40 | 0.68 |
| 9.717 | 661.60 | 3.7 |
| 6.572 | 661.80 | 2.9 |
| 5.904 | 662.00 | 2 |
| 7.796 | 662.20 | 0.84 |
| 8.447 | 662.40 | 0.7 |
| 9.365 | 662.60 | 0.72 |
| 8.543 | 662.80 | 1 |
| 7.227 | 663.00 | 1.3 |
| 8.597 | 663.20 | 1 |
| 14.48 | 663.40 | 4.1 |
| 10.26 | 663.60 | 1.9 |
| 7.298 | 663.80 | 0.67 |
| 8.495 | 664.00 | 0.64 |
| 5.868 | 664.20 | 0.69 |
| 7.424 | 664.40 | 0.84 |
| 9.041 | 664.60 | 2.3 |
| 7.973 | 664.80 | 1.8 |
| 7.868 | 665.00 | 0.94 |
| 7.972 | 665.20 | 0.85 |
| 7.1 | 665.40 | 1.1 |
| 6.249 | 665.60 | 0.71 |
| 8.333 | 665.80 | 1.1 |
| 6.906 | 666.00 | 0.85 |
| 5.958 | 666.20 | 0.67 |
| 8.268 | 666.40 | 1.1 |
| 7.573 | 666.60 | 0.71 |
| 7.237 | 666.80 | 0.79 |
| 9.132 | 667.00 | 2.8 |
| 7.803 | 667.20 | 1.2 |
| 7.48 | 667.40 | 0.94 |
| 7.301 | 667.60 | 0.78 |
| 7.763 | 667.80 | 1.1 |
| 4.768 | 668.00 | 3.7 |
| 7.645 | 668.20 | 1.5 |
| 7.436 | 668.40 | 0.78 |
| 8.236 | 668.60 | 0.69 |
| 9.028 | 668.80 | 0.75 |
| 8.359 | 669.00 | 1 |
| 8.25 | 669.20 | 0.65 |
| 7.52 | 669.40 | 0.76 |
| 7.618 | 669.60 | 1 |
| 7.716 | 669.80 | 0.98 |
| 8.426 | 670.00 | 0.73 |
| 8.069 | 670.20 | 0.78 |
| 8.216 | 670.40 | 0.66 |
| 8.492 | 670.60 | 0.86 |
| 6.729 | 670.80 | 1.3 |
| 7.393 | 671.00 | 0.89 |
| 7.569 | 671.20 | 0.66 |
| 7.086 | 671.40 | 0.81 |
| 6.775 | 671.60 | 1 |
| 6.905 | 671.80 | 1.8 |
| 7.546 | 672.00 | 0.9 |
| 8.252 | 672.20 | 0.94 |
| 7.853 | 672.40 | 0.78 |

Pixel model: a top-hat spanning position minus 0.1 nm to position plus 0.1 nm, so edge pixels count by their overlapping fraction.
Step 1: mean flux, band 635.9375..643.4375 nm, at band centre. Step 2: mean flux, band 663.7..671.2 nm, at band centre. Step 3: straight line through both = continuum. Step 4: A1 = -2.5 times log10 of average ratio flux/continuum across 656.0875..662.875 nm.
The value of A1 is -0.03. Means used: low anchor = 7.94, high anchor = 7.65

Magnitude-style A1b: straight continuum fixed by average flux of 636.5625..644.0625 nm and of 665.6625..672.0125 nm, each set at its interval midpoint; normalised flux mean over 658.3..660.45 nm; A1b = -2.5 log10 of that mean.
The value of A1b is -0.10 mag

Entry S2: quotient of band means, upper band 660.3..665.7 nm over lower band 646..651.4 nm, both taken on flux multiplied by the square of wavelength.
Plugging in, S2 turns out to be 1.03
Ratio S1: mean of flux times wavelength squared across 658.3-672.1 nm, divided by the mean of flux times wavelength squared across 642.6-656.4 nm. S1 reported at 1.05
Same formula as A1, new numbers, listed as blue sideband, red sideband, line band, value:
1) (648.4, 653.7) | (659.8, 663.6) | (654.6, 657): 0.19 mag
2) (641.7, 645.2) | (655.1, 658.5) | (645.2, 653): -0.04 mag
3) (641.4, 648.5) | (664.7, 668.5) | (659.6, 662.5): -0.03 mag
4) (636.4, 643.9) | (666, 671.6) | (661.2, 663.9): -0.12 mag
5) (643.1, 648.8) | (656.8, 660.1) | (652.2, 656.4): 0.08 mag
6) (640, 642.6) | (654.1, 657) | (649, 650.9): -0.10 mag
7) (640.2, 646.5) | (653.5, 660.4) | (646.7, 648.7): -0.04 mag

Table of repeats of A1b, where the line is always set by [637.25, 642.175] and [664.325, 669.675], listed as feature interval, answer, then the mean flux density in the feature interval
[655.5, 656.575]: 0.13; 6.89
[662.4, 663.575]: -0.24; 9.58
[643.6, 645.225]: -0.06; 8.39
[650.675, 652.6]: 0.05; 7.5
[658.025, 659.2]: -0.22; 9.48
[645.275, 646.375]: 0.01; 7.85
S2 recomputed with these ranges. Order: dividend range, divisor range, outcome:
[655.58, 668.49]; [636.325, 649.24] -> 1.03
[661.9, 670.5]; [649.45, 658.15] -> 1.06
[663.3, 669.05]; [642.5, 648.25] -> 1.03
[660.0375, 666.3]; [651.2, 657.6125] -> 1.08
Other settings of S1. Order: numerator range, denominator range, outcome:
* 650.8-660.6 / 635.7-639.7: 1.04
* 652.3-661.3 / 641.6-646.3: 1.02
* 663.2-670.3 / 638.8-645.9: 1.06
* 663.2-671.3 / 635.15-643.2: 1.08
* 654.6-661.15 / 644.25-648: 0.97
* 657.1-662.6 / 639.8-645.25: 1.07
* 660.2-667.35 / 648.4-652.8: 1.04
